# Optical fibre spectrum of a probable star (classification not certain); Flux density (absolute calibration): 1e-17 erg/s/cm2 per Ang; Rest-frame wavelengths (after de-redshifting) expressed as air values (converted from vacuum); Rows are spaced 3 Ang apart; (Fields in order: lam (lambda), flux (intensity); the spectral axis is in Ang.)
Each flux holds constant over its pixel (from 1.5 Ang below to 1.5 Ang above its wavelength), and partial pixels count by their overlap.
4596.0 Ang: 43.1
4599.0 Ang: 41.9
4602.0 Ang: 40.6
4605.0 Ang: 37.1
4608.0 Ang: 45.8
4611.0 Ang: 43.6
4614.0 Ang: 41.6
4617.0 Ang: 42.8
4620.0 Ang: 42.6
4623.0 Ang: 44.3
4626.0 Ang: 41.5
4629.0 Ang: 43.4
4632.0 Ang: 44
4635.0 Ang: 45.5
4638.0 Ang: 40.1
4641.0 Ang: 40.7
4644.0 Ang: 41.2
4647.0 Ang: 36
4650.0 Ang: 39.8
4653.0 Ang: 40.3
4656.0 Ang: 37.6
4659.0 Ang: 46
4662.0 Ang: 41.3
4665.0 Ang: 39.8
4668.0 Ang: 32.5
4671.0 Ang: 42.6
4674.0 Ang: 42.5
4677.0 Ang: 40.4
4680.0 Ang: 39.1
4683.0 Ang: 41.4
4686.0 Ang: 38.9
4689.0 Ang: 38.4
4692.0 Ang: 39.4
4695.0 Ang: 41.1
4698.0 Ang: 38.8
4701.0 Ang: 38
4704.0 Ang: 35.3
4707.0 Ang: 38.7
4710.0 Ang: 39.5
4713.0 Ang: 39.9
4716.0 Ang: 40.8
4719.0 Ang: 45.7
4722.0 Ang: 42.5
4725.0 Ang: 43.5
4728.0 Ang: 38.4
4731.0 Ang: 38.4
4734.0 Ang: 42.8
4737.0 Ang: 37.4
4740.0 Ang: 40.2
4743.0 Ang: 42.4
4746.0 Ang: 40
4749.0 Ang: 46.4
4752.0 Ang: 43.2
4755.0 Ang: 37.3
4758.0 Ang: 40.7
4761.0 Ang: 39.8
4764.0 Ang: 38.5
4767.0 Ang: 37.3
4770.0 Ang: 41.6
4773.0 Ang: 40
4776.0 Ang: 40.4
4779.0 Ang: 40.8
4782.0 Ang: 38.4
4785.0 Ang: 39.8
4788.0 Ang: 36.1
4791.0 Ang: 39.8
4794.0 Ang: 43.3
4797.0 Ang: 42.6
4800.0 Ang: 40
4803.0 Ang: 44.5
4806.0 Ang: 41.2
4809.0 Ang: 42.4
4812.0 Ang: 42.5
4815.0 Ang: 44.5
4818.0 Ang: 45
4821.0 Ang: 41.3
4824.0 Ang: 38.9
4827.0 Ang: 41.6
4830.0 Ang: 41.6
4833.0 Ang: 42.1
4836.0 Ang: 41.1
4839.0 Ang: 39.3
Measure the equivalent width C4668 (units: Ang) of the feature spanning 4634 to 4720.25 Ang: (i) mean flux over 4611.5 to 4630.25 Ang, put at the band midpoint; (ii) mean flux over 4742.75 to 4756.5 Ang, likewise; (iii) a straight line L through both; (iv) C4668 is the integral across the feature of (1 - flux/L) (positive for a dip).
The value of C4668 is 4.8 Ang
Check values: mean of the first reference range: 42.7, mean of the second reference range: 41.8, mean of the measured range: 40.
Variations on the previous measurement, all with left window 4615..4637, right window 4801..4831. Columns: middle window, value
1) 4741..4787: 2.4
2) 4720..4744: 1.1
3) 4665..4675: 0.9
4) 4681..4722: 3.0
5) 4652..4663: 0.5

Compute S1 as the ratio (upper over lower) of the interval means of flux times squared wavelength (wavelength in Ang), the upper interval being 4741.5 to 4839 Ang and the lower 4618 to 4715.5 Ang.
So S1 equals 1.07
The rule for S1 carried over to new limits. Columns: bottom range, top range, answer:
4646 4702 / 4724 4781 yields 1.05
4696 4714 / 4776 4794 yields 1.06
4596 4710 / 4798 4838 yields 1.11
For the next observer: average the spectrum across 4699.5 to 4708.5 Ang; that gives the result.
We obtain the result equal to 37.3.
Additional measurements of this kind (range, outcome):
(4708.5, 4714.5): 39.7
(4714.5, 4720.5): 43.2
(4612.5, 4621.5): 42.3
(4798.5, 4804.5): 42.2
